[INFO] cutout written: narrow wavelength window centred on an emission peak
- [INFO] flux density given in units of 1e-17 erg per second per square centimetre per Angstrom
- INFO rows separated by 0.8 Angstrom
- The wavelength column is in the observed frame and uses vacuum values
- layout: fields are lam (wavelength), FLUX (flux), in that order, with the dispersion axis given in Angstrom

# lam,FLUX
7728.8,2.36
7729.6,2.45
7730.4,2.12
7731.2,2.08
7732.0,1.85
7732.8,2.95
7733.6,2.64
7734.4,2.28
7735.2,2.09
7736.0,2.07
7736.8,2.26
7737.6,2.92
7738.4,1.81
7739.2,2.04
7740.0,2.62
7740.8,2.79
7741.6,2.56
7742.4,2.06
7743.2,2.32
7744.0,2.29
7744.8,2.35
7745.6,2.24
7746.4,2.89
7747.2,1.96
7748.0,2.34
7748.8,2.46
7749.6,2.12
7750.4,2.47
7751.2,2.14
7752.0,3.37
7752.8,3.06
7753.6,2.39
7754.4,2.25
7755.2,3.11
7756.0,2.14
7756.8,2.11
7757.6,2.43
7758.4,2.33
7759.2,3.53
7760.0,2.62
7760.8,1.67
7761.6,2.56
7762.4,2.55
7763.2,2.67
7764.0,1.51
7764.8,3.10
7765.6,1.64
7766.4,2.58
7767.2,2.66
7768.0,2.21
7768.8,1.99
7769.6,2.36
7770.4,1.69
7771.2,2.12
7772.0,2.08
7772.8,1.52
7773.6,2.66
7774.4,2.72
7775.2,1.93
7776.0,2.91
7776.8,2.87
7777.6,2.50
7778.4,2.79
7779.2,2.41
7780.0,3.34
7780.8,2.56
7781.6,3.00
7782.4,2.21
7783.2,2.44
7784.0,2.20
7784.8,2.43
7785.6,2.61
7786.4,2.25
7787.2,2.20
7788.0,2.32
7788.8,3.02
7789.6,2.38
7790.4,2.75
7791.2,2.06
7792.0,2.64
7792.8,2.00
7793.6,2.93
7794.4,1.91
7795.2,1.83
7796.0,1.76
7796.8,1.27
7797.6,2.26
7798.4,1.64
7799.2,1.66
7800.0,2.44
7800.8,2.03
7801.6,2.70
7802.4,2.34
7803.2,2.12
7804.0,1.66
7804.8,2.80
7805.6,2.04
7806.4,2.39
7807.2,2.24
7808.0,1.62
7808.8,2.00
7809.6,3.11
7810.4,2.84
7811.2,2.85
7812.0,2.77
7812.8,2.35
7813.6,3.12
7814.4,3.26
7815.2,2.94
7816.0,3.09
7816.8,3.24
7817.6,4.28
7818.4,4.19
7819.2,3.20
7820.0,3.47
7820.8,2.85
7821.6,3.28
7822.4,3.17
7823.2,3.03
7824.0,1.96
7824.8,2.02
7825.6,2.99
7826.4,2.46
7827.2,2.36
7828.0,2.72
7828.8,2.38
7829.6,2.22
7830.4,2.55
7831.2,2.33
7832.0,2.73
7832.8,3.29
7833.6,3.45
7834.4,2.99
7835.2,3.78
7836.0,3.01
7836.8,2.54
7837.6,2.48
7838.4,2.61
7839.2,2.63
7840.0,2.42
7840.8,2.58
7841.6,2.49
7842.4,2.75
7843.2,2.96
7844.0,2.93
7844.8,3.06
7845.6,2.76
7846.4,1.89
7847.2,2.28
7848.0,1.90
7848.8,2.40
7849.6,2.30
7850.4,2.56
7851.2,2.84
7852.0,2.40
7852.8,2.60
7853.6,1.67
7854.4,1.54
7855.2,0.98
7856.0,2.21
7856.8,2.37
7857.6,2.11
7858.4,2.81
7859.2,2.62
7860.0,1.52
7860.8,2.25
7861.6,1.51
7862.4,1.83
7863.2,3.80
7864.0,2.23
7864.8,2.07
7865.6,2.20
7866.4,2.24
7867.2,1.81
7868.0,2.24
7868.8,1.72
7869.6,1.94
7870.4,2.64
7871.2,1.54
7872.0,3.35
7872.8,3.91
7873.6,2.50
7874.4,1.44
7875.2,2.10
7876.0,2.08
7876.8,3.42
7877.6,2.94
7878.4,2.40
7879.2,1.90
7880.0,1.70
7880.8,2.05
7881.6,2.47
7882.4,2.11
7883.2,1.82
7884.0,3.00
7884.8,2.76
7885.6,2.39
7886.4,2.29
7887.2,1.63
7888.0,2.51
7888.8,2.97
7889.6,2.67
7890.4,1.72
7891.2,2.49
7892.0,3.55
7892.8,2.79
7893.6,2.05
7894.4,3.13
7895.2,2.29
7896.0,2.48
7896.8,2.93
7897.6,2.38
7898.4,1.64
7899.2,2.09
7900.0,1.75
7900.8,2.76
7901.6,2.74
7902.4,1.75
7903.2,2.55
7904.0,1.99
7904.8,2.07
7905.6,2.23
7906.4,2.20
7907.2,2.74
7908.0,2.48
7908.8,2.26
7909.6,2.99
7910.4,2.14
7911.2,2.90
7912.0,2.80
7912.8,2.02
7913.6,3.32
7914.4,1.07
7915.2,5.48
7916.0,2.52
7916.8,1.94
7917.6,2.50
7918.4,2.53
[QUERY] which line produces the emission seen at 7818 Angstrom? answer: [S II] 6716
